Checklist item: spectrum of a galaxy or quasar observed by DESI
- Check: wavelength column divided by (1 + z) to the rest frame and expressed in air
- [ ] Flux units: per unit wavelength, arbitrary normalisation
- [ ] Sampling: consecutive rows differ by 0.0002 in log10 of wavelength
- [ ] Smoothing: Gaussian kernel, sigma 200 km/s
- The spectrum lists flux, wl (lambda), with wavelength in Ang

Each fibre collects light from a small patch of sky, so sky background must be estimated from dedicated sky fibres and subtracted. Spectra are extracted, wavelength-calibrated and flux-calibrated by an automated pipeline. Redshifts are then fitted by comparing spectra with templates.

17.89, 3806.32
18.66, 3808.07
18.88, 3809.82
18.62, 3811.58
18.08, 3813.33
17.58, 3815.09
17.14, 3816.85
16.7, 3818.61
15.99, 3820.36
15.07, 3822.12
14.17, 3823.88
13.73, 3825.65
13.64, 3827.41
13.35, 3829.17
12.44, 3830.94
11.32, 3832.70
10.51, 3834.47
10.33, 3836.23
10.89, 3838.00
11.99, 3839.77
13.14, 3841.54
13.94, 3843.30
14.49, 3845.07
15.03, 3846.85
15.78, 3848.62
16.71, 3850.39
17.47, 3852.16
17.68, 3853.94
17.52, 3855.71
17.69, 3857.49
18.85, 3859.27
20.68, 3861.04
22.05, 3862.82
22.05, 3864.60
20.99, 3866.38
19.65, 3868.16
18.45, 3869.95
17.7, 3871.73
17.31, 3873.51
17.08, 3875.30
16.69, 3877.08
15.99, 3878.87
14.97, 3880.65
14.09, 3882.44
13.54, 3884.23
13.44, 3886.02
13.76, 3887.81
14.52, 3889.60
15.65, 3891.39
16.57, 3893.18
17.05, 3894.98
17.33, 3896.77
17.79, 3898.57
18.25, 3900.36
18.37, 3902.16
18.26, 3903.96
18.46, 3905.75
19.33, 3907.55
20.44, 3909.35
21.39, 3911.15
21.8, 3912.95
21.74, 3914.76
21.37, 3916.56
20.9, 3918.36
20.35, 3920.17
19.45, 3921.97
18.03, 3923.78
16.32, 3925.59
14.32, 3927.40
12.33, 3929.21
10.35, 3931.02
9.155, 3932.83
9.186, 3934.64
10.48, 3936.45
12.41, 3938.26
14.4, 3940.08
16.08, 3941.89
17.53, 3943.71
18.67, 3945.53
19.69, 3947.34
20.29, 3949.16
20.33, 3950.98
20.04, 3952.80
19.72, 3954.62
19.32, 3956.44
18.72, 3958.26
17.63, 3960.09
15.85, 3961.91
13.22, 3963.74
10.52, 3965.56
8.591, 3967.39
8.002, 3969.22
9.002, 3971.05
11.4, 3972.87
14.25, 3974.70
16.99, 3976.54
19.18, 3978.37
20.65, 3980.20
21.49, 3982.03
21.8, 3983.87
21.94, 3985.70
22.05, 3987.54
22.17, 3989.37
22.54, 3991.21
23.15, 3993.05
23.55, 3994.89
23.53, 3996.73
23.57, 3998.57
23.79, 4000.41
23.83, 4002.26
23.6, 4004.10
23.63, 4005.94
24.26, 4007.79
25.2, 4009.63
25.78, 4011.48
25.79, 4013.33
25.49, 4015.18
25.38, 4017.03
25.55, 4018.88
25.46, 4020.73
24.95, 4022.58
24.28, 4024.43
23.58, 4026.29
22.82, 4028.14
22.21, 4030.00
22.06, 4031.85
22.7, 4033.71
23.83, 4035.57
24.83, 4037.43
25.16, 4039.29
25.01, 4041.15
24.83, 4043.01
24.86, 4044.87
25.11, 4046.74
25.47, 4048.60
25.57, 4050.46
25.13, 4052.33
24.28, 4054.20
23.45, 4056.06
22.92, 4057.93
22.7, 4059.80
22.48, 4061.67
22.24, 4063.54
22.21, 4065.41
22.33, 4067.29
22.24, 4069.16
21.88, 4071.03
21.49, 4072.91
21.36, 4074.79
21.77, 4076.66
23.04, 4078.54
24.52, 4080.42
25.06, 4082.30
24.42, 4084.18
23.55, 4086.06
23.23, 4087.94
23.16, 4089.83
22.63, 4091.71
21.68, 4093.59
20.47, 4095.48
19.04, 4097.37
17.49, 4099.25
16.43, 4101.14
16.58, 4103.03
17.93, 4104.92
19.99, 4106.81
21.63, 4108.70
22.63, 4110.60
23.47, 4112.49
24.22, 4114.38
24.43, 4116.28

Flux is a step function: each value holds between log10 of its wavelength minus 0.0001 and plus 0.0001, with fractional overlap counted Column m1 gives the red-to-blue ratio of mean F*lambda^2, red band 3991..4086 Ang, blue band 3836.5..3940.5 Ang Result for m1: 1.55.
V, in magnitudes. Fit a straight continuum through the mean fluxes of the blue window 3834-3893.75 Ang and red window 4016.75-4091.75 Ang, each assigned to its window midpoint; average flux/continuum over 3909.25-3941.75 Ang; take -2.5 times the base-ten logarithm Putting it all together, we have 0.14 mag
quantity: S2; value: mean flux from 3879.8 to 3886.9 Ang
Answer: 14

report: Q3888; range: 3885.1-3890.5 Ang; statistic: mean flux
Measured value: 13.9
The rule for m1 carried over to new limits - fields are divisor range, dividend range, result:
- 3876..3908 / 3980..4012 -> 1.50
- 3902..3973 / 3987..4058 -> 1.54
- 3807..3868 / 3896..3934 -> 1.16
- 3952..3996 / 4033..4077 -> 1.39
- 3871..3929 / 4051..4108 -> 1.37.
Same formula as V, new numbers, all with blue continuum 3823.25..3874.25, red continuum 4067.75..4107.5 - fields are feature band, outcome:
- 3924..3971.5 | 0.22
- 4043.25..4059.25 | -0.20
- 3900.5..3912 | -0.13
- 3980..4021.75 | -0.22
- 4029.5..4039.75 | -0.17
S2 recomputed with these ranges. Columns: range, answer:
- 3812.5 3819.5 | 17.4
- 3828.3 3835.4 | 11.9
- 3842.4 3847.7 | 14.5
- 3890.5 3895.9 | 16.4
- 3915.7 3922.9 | 20.5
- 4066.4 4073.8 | 22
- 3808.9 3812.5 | 18.8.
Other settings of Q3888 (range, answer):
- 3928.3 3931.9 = 11.3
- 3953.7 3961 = 18.8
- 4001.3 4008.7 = 23.8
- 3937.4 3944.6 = 15.1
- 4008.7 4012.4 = 25.5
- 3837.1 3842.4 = 12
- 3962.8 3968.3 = 10.8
